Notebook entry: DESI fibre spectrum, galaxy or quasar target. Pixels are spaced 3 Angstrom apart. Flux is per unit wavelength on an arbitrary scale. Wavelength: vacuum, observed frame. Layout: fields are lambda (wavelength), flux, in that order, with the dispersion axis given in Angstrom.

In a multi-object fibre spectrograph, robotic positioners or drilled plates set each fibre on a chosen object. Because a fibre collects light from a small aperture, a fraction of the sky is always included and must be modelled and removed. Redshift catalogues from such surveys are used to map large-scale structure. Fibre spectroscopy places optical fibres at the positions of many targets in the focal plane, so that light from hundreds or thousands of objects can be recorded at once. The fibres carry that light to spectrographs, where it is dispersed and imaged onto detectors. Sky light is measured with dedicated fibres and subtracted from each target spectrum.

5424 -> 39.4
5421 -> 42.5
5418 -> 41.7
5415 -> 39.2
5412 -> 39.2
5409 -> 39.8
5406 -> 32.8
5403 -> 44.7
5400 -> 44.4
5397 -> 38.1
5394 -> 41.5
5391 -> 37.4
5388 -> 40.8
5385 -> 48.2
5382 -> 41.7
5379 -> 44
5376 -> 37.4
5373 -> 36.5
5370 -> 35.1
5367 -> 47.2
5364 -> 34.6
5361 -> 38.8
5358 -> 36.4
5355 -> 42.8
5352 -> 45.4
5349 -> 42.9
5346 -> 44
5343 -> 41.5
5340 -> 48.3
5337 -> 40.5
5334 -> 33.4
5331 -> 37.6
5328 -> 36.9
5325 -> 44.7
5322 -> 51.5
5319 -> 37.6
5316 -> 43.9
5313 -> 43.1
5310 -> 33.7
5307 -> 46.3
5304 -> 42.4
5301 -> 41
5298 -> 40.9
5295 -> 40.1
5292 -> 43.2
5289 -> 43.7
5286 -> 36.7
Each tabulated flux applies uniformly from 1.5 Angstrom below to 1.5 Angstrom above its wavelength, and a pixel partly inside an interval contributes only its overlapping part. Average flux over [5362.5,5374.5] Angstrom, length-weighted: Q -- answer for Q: 38.4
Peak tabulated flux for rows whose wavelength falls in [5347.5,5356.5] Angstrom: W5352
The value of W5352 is 45.4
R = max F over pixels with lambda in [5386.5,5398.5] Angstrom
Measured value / 41.5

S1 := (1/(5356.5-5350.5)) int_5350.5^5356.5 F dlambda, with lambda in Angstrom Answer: 44.1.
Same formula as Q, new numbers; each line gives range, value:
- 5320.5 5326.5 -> 48.1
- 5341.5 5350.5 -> 42.8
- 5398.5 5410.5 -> 40.4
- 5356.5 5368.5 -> 39.2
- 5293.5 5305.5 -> 41.1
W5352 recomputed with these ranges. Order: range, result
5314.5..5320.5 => 43.9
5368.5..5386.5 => 48.2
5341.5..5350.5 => 44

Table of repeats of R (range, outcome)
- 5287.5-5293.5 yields 43.7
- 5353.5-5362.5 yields 42.8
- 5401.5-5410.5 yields 44.7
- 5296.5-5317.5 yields 46.3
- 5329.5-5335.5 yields 37.6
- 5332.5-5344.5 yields 48.3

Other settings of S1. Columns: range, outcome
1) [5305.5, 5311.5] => 40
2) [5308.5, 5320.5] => 39.6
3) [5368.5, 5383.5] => 38.9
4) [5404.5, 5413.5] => 37.3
